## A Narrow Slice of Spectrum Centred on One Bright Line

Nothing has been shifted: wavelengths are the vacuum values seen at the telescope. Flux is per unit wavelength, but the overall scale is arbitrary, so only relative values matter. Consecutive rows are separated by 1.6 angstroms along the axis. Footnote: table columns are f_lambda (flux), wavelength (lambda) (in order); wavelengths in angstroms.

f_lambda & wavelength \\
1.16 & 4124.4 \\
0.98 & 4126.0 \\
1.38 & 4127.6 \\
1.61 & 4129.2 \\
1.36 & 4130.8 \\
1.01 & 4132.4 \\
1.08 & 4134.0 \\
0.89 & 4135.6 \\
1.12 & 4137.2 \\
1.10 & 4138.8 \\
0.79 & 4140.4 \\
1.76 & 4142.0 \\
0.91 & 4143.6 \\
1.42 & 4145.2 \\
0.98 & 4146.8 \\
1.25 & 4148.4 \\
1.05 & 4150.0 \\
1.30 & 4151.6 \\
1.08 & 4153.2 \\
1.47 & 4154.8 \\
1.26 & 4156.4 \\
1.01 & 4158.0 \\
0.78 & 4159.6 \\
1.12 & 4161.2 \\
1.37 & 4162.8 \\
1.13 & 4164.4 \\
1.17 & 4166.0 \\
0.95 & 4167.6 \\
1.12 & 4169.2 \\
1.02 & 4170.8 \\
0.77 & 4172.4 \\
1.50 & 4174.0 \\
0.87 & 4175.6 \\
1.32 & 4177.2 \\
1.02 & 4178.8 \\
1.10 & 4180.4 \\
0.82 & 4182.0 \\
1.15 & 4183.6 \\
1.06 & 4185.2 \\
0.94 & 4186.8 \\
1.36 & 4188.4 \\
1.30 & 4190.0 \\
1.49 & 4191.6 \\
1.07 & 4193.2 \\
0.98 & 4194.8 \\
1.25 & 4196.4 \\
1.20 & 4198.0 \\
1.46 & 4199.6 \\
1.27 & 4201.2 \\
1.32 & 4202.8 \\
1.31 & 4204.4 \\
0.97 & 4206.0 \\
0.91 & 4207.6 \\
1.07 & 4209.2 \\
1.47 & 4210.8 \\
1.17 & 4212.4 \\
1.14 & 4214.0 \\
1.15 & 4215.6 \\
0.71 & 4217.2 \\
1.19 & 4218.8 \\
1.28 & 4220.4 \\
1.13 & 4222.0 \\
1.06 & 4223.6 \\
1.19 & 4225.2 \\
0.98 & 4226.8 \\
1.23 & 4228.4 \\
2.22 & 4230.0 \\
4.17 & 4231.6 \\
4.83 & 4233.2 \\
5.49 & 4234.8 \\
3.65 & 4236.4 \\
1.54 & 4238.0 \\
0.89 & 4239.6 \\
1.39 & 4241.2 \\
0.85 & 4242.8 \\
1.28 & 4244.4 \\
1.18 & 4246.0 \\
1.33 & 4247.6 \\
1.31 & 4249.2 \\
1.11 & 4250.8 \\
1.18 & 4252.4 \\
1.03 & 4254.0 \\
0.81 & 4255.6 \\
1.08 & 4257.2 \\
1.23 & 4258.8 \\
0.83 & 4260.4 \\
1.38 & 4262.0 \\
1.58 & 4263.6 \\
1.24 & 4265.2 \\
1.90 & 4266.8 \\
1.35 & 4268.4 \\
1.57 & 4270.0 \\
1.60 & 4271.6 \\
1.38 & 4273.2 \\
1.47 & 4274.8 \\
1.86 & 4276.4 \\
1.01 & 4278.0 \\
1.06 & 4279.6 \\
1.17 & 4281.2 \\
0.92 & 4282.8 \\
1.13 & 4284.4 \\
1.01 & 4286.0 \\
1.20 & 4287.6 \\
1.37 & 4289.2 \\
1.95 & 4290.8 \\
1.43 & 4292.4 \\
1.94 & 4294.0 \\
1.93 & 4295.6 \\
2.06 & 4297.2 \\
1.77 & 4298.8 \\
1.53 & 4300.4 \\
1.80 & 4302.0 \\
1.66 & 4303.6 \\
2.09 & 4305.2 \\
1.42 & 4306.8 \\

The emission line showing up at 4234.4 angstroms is [O II] 3727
